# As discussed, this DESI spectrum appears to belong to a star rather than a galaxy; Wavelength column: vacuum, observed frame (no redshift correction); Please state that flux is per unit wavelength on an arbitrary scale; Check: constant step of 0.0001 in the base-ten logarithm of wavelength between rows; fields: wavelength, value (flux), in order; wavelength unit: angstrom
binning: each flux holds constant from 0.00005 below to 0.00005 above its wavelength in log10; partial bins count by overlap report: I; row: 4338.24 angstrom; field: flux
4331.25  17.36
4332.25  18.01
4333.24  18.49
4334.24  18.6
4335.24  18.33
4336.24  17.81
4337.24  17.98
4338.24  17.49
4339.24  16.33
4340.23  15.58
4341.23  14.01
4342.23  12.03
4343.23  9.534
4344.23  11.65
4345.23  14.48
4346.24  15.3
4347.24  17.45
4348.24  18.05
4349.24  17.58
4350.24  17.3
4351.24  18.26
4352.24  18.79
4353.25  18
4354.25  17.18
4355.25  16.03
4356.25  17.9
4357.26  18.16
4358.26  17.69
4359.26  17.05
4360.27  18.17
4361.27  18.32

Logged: 17.49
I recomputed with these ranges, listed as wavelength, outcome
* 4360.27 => 18.17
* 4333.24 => 18.49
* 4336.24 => 17.81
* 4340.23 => 15.58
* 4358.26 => 17.69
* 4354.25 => 17.18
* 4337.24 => 17.98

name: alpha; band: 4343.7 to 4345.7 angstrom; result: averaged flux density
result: 13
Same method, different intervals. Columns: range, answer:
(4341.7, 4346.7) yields 12.6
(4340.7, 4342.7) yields 13.1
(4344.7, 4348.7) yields 16.2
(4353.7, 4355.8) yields 16.7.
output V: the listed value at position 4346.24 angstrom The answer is 15.3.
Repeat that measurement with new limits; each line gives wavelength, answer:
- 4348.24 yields 18.05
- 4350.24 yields 17.3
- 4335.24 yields 18.33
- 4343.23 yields 9.534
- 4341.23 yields 14.01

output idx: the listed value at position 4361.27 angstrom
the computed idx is 18.32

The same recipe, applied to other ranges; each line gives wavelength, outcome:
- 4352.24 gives 18.79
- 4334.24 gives 18.6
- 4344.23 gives 11.65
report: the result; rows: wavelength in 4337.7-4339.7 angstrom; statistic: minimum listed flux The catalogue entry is 16.33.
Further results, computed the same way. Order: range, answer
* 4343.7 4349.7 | 11.65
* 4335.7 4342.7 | 12.03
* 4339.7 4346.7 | 9.534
